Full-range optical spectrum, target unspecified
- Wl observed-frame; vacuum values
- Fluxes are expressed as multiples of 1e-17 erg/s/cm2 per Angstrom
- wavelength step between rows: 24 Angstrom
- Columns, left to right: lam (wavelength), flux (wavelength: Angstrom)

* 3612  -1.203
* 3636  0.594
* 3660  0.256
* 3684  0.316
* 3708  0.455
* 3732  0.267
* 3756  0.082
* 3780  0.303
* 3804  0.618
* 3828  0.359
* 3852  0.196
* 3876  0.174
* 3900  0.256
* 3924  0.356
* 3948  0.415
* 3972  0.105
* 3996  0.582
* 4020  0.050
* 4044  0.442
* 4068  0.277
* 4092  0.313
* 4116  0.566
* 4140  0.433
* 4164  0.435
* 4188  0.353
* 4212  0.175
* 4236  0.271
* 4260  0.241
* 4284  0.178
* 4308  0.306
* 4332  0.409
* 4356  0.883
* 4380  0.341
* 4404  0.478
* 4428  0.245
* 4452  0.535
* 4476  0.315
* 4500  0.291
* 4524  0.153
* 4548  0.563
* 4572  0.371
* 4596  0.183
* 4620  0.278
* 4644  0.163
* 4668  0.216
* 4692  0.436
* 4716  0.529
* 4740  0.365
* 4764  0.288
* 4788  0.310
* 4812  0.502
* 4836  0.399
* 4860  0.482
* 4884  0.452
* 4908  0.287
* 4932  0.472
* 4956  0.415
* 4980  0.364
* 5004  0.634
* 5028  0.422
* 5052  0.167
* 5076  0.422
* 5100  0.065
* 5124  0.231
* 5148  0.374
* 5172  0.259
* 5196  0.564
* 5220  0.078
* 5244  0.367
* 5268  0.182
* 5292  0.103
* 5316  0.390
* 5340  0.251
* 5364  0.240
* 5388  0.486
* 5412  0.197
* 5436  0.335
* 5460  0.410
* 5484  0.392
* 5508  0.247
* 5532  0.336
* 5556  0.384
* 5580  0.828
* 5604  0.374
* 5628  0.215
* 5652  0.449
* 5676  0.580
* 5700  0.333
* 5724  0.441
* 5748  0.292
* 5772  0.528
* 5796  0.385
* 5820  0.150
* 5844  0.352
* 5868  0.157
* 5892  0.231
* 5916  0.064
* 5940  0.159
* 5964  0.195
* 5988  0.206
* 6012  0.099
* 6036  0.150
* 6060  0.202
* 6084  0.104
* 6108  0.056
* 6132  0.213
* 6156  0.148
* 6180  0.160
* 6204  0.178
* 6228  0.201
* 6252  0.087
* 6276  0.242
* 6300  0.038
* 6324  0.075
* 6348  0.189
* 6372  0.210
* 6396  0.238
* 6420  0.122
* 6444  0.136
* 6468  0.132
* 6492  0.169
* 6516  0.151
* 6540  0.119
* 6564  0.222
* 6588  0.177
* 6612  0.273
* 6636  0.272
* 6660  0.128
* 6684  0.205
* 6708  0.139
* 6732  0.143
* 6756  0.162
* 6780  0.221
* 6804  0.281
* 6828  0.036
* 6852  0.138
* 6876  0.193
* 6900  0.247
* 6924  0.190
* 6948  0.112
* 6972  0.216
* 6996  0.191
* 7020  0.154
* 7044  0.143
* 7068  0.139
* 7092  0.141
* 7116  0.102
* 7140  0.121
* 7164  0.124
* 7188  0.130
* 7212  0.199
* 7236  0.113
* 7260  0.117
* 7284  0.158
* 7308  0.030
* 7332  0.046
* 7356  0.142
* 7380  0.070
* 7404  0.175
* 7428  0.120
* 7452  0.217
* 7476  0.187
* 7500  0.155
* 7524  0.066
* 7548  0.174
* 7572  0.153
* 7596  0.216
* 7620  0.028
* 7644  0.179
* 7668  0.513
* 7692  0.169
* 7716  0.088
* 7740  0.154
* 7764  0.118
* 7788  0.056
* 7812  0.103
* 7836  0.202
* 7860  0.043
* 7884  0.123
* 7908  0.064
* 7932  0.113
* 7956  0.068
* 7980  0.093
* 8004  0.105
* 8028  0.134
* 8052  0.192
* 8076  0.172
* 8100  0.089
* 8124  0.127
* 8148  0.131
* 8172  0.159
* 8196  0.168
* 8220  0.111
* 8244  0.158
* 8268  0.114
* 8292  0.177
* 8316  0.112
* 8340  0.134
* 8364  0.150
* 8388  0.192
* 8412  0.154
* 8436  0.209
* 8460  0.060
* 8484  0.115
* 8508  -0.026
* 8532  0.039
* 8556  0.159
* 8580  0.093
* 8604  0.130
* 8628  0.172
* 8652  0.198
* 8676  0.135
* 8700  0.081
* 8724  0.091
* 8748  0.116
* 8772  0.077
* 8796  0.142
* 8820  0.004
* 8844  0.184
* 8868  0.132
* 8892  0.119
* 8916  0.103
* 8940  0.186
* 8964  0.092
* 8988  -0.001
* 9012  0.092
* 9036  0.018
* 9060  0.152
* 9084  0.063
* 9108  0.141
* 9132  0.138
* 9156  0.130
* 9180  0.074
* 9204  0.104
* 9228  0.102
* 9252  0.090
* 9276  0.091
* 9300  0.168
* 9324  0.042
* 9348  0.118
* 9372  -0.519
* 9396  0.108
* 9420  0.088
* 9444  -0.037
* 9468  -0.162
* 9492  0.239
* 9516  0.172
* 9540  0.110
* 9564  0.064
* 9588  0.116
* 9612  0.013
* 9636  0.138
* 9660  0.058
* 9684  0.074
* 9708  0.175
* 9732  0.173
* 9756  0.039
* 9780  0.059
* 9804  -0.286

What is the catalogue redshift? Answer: 0.17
